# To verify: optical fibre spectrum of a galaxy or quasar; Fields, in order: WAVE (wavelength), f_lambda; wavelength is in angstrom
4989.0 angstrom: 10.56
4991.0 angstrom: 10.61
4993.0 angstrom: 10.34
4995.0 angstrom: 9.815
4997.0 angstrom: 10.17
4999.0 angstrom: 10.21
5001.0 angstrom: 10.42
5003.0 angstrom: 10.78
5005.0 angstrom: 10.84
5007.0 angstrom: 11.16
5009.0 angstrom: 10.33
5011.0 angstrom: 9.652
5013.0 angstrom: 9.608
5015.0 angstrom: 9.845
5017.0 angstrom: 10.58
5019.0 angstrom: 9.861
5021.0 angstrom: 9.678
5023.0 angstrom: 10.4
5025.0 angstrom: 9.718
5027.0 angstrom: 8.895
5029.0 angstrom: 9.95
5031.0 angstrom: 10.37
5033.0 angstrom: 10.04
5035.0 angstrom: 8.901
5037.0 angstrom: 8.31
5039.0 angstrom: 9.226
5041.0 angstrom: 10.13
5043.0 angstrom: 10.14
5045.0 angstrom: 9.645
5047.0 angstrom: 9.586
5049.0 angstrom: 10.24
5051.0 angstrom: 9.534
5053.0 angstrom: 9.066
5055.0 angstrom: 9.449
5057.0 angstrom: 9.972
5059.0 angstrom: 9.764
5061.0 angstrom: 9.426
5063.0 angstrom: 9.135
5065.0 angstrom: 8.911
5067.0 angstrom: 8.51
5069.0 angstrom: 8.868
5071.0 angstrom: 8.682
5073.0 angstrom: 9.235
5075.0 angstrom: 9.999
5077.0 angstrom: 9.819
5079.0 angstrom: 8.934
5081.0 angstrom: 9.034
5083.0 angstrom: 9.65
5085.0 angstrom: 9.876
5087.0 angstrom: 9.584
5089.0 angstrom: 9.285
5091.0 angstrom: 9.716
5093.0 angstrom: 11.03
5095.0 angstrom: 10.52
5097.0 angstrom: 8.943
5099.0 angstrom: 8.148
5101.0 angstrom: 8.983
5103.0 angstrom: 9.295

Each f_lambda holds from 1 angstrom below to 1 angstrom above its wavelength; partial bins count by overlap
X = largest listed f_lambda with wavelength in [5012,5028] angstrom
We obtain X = 10.58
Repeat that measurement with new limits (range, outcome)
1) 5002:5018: 11.16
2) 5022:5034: 10.4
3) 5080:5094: 11.03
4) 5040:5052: 10.24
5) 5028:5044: 10.37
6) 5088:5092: 9.716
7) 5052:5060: 9.972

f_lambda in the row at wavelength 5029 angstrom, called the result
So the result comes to 9.95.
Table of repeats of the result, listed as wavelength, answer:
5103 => 9.295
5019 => 9.861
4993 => 10.34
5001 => 10.42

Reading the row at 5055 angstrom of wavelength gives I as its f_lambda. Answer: 9.449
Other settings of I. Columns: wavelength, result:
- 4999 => 10.21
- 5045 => 9.645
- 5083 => 9.65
